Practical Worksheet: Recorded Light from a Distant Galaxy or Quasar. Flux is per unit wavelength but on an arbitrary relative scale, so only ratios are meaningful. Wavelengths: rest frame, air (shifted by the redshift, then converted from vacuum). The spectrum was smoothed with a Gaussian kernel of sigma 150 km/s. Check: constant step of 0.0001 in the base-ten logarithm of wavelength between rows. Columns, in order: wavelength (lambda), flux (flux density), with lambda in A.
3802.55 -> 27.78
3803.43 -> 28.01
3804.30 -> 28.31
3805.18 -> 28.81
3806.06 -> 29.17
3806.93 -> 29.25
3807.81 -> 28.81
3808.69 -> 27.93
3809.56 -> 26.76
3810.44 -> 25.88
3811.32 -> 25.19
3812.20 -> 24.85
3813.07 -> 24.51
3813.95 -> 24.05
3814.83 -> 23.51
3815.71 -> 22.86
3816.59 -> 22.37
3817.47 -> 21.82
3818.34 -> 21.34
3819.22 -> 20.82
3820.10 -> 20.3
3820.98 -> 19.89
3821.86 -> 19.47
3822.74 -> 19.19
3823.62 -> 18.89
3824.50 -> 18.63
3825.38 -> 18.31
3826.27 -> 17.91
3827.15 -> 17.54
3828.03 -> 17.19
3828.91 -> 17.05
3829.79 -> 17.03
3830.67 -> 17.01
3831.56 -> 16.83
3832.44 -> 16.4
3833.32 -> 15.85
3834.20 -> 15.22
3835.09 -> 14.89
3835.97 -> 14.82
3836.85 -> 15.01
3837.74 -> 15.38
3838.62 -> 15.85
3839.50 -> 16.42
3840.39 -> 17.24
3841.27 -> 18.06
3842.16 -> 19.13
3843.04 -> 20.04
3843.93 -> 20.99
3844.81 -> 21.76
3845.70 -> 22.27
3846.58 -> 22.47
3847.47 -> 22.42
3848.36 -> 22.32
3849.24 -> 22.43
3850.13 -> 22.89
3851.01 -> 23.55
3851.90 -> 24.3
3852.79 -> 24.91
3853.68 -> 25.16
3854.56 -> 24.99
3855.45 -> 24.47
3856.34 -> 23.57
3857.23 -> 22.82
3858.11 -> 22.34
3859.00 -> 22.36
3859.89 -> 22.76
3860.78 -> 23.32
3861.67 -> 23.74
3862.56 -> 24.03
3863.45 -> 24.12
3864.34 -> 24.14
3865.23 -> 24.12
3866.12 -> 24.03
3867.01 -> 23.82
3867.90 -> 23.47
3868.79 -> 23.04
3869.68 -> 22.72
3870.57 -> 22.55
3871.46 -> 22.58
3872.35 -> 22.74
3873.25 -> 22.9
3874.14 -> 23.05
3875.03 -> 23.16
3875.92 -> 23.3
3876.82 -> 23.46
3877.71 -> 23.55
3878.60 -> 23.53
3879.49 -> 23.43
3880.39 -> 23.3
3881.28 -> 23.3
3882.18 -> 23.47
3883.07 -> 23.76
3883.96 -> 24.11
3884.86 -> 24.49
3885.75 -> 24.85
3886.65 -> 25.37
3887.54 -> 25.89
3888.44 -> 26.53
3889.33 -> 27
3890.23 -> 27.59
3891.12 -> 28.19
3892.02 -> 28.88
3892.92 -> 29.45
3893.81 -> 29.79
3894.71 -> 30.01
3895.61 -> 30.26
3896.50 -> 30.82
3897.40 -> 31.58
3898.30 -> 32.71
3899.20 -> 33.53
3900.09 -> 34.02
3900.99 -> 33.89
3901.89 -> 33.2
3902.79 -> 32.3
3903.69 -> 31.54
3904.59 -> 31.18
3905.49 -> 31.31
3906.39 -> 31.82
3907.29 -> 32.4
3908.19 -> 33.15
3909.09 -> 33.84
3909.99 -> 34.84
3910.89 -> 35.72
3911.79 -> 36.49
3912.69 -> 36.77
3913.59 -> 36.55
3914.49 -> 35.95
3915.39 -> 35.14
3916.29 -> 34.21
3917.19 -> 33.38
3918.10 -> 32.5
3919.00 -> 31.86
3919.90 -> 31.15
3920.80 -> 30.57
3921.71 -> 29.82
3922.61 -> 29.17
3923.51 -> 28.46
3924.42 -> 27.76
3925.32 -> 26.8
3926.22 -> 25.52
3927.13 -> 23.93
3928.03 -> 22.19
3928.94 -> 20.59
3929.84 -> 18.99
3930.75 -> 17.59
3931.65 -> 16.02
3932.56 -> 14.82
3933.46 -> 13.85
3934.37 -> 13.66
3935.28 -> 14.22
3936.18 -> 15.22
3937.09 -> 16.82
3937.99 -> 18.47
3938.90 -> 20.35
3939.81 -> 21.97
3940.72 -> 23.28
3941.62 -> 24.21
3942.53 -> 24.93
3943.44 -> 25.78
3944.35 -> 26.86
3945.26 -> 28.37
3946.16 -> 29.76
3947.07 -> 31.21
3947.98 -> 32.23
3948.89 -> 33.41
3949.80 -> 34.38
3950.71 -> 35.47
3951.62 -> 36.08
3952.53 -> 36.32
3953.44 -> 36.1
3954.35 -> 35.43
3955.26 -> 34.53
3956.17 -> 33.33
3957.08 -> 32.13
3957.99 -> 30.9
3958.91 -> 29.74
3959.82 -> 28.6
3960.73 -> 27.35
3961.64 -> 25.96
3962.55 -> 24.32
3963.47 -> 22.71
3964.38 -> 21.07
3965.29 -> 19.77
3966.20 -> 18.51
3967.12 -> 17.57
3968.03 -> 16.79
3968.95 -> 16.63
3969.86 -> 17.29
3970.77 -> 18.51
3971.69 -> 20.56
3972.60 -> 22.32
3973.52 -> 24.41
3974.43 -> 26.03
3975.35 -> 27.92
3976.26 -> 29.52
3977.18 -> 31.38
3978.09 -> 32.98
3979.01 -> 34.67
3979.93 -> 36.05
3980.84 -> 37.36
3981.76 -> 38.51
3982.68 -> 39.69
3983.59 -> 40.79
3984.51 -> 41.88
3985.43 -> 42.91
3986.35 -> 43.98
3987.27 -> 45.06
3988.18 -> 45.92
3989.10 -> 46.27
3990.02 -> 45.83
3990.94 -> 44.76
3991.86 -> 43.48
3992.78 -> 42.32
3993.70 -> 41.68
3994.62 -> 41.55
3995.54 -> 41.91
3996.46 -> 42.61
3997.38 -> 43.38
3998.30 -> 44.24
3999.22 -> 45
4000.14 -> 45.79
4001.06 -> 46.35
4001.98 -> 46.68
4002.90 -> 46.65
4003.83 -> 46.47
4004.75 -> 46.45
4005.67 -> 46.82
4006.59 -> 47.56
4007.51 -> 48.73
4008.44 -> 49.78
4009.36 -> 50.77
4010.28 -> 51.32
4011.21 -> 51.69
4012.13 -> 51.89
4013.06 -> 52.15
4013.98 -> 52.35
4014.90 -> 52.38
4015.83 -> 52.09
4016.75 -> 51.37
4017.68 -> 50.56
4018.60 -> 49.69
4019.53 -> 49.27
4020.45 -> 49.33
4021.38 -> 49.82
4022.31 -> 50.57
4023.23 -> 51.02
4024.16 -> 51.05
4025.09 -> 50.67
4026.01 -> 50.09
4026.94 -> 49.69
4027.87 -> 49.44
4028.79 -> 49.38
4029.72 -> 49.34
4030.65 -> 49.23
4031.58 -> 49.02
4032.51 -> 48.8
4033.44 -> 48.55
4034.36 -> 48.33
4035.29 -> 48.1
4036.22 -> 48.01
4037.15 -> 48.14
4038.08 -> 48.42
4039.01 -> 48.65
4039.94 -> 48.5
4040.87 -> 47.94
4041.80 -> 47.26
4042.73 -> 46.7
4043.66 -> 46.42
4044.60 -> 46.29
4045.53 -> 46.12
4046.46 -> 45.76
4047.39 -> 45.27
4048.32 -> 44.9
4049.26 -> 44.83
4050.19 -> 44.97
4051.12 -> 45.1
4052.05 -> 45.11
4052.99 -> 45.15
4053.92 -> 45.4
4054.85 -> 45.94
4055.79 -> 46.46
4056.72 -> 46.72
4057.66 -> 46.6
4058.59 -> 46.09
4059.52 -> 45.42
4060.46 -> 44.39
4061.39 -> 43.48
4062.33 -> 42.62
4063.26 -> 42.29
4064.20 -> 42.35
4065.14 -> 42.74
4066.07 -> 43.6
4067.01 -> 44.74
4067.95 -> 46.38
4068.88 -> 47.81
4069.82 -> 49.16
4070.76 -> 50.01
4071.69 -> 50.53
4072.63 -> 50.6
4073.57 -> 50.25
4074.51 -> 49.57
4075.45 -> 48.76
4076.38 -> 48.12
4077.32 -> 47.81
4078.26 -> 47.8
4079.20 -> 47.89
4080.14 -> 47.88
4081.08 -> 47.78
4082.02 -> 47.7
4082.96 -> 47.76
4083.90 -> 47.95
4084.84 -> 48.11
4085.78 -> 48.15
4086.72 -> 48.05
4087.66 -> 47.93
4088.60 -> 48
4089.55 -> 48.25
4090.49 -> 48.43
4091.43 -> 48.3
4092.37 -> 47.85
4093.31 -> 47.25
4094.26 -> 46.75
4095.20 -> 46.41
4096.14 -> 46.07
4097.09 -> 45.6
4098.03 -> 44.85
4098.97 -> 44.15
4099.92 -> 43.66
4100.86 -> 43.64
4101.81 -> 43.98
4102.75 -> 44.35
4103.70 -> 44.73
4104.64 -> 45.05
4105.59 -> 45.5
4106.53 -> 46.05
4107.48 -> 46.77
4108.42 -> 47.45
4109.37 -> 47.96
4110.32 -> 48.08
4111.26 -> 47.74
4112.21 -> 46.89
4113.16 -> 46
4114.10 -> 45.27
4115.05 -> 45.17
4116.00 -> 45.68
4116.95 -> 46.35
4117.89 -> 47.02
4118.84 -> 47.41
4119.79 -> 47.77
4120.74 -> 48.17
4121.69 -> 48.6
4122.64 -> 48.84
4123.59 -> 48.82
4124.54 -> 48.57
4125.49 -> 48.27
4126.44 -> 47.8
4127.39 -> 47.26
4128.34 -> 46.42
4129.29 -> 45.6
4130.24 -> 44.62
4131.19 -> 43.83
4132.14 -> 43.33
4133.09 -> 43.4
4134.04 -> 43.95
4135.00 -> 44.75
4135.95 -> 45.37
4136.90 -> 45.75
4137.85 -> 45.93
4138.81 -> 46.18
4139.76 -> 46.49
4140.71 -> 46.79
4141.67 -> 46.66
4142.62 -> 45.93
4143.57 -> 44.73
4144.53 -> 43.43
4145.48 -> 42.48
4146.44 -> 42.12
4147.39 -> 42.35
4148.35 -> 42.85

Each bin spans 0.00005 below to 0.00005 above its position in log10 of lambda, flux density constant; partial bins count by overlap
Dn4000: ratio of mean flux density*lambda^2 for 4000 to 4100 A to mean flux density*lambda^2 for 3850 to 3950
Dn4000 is 1.9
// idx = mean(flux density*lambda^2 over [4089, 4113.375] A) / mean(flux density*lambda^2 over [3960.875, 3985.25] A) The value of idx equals 1.8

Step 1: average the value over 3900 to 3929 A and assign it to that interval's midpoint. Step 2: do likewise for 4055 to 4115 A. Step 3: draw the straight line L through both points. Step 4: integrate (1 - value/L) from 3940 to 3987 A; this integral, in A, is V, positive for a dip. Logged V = 8.5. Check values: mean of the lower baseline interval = 31.6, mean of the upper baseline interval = 46.6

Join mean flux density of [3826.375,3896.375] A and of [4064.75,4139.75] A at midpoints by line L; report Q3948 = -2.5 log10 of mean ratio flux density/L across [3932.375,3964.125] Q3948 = 0.173 mag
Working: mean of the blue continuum 22.4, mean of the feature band 26.7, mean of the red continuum 46.8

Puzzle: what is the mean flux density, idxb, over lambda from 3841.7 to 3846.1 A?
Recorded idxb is 20.8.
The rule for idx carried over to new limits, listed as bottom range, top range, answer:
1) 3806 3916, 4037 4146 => 2.12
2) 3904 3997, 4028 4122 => 1.66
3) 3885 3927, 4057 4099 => 1.65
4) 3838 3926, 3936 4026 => 1.46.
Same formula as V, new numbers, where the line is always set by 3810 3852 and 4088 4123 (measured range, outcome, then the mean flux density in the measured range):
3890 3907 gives -3.1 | 31.2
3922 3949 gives 6.5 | 22.8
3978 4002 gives -4.8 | 42.3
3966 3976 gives 3.8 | 20.8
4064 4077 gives -1.4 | 47.6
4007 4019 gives -4.4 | 51.1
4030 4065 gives -4.7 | 46.3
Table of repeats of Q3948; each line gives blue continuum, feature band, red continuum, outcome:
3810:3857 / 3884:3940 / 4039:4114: 0.02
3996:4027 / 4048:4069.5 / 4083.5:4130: 0.07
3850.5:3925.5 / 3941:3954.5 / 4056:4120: 0.07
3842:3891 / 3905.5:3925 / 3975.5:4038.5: -0.05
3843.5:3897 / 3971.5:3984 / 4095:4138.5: 0.07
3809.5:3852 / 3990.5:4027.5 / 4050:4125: -0.24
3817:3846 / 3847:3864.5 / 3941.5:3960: -0.13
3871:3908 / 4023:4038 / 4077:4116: -0.21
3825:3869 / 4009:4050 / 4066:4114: -0.21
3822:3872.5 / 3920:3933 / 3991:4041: 0.36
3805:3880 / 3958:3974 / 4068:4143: 0.45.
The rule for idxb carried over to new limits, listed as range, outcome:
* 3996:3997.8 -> 43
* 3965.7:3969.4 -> 17.4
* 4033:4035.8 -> 48.4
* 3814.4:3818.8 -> 22.4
